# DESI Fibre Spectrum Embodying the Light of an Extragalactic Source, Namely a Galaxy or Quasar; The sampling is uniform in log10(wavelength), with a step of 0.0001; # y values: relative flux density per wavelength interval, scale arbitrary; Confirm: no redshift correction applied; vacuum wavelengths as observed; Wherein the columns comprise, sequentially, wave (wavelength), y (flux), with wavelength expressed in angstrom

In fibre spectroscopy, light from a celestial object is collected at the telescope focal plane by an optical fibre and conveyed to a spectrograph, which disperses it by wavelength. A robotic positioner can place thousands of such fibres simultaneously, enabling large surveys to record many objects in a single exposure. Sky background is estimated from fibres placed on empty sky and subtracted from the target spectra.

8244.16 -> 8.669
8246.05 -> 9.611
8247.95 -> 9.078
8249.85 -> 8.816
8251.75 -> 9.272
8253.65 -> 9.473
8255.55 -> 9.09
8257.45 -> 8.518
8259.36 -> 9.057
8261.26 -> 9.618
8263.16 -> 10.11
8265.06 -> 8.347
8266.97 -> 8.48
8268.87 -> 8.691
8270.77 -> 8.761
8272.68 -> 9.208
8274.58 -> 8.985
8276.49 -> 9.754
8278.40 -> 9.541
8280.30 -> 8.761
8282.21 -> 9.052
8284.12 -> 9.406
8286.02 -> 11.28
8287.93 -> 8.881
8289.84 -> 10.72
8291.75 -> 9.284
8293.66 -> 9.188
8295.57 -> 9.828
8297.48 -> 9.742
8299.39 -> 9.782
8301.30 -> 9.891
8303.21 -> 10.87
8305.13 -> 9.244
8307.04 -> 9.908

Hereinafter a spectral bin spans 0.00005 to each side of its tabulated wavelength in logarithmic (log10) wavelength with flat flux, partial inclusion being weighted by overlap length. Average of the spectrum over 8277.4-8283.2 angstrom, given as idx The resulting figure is 9.12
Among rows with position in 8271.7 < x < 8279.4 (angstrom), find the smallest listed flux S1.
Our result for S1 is 8.985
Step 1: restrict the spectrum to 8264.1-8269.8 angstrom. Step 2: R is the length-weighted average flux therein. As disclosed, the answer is 8.51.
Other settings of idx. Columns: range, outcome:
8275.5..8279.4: 9.62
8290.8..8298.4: 9.51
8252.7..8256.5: 9.28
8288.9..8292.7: 10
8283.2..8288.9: 9.87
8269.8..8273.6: 8.98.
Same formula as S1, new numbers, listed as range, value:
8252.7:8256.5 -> 9.09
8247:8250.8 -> 8.816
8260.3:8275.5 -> 8.347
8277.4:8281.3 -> 8.761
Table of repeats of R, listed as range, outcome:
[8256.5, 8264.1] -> 9.32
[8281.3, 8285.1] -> 9.26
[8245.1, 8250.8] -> 9.18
